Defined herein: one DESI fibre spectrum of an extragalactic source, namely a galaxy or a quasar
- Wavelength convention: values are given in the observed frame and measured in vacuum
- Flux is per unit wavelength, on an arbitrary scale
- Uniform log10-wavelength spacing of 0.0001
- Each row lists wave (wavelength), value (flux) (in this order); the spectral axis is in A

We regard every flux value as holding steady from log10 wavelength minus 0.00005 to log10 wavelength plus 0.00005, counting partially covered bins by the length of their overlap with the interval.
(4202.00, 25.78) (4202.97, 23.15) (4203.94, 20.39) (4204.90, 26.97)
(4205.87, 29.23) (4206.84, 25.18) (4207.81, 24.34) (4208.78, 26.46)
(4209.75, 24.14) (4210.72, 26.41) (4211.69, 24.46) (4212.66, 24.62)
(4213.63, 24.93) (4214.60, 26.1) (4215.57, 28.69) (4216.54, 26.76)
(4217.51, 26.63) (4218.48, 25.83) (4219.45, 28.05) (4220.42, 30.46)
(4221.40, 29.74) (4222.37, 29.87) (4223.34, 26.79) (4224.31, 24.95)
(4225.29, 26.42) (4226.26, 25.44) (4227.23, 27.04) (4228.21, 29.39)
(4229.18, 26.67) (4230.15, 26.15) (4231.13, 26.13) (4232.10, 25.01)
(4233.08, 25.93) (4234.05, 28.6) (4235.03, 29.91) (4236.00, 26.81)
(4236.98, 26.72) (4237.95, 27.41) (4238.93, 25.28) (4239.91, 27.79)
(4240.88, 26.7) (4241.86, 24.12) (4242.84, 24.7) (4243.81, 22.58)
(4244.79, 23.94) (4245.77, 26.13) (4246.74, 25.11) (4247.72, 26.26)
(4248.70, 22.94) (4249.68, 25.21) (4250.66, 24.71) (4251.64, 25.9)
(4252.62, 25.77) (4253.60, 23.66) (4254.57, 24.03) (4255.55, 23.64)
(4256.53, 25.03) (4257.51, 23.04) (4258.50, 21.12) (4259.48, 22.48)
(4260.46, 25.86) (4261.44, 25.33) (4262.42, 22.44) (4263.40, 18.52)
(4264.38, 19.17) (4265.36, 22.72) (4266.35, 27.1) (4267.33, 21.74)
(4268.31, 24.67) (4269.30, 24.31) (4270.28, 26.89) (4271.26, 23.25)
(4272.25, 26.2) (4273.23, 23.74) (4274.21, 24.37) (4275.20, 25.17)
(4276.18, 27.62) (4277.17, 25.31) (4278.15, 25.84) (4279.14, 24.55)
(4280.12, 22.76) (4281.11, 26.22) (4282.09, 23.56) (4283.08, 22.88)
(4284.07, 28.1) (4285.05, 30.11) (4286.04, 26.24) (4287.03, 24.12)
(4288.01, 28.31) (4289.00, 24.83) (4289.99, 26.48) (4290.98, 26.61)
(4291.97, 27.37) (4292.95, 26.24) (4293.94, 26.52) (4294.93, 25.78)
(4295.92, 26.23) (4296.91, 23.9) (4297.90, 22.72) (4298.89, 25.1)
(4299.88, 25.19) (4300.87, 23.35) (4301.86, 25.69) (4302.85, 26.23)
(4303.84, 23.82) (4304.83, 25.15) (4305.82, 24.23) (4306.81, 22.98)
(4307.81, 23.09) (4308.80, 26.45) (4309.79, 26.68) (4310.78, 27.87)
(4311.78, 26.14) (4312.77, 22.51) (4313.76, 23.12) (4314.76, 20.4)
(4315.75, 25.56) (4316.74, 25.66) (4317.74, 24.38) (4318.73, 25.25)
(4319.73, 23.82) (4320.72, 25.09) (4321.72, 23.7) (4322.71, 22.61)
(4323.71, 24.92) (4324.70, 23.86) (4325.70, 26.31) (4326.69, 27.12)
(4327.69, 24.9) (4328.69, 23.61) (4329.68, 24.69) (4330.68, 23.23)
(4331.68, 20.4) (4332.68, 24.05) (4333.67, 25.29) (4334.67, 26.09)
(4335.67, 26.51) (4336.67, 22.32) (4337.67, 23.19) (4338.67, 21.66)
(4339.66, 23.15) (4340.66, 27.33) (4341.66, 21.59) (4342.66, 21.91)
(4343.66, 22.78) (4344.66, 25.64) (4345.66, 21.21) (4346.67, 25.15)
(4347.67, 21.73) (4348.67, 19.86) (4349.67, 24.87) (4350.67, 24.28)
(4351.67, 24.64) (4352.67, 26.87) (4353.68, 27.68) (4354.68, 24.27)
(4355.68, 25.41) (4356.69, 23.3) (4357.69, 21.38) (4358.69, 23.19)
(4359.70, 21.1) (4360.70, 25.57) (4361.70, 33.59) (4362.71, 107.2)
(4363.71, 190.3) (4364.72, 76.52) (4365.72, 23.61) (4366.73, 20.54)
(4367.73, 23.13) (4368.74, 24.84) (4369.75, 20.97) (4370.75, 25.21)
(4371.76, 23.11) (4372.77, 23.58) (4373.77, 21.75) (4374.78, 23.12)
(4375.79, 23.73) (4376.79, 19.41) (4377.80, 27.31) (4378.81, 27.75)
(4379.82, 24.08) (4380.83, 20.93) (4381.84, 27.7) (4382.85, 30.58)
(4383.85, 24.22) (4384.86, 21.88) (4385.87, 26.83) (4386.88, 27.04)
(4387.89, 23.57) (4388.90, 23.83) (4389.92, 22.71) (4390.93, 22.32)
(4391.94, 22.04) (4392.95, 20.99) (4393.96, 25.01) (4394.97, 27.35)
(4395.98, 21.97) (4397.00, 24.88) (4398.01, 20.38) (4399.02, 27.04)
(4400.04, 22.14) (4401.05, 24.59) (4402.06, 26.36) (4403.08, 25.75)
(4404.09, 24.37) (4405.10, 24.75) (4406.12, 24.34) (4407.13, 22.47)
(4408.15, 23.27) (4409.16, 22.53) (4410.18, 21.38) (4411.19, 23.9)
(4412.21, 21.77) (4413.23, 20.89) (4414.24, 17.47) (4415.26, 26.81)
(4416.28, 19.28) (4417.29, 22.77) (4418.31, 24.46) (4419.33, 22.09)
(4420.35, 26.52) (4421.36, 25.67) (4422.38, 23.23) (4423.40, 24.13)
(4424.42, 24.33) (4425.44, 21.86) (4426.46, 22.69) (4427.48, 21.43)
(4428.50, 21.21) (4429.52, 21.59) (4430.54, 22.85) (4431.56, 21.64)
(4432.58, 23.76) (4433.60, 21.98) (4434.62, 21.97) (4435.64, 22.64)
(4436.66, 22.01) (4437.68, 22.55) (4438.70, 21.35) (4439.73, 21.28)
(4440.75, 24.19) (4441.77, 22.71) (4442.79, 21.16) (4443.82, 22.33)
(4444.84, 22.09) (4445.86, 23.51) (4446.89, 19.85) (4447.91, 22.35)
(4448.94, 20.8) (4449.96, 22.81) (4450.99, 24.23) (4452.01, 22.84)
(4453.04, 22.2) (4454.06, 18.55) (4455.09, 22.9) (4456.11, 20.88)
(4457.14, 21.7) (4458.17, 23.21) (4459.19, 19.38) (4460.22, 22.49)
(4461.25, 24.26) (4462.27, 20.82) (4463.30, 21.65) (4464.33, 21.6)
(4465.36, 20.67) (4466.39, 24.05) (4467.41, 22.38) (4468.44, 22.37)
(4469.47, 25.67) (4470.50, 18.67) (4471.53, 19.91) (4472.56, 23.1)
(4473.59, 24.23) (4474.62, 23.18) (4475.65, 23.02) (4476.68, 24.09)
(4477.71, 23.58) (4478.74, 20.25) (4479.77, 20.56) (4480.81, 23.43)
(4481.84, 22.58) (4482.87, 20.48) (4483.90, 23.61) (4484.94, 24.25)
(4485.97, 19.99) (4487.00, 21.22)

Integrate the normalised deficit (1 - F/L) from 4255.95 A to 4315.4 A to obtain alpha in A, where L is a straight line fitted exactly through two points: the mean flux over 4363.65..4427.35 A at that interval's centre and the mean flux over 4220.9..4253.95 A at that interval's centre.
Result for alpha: 3.1 A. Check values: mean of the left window 26.2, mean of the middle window 24.7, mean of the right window 25.9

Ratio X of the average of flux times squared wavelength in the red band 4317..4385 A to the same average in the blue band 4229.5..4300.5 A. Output 1.2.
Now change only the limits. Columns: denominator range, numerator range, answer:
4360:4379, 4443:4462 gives 0.57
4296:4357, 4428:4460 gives 0.96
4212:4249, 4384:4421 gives 0.96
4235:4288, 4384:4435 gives 1.01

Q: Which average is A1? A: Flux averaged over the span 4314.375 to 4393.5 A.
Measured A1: 27.9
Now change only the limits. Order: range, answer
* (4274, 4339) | 24.9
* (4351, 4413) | 29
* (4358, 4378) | 38.9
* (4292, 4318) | 24.9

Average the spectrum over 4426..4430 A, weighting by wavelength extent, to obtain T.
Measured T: 21.7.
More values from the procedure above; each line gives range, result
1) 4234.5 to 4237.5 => 27.8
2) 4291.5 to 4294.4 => 26.8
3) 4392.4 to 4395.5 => 24.4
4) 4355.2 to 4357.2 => 24.3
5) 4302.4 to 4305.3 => 25.1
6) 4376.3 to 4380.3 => 24.6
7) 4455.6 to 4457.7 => 21.3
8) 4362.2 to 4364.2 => 148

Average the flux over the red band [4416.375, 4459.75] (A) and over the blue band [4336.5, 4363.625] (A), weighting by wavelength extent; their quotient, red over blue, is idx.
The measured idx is 0.76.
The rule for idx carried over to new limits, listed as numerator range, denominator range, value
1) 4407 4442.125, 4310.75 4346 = 0.94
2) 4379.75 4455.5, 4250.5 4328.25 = 0.93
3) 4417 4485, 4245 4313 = 0.90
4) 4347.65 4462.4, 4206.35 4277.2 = 1.02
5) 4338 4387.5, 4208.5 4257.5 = 1.16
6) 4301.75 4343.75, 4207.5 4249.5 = 0.92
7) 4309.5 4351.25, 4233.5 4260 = 0.96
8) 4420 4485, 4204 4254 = 0.85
